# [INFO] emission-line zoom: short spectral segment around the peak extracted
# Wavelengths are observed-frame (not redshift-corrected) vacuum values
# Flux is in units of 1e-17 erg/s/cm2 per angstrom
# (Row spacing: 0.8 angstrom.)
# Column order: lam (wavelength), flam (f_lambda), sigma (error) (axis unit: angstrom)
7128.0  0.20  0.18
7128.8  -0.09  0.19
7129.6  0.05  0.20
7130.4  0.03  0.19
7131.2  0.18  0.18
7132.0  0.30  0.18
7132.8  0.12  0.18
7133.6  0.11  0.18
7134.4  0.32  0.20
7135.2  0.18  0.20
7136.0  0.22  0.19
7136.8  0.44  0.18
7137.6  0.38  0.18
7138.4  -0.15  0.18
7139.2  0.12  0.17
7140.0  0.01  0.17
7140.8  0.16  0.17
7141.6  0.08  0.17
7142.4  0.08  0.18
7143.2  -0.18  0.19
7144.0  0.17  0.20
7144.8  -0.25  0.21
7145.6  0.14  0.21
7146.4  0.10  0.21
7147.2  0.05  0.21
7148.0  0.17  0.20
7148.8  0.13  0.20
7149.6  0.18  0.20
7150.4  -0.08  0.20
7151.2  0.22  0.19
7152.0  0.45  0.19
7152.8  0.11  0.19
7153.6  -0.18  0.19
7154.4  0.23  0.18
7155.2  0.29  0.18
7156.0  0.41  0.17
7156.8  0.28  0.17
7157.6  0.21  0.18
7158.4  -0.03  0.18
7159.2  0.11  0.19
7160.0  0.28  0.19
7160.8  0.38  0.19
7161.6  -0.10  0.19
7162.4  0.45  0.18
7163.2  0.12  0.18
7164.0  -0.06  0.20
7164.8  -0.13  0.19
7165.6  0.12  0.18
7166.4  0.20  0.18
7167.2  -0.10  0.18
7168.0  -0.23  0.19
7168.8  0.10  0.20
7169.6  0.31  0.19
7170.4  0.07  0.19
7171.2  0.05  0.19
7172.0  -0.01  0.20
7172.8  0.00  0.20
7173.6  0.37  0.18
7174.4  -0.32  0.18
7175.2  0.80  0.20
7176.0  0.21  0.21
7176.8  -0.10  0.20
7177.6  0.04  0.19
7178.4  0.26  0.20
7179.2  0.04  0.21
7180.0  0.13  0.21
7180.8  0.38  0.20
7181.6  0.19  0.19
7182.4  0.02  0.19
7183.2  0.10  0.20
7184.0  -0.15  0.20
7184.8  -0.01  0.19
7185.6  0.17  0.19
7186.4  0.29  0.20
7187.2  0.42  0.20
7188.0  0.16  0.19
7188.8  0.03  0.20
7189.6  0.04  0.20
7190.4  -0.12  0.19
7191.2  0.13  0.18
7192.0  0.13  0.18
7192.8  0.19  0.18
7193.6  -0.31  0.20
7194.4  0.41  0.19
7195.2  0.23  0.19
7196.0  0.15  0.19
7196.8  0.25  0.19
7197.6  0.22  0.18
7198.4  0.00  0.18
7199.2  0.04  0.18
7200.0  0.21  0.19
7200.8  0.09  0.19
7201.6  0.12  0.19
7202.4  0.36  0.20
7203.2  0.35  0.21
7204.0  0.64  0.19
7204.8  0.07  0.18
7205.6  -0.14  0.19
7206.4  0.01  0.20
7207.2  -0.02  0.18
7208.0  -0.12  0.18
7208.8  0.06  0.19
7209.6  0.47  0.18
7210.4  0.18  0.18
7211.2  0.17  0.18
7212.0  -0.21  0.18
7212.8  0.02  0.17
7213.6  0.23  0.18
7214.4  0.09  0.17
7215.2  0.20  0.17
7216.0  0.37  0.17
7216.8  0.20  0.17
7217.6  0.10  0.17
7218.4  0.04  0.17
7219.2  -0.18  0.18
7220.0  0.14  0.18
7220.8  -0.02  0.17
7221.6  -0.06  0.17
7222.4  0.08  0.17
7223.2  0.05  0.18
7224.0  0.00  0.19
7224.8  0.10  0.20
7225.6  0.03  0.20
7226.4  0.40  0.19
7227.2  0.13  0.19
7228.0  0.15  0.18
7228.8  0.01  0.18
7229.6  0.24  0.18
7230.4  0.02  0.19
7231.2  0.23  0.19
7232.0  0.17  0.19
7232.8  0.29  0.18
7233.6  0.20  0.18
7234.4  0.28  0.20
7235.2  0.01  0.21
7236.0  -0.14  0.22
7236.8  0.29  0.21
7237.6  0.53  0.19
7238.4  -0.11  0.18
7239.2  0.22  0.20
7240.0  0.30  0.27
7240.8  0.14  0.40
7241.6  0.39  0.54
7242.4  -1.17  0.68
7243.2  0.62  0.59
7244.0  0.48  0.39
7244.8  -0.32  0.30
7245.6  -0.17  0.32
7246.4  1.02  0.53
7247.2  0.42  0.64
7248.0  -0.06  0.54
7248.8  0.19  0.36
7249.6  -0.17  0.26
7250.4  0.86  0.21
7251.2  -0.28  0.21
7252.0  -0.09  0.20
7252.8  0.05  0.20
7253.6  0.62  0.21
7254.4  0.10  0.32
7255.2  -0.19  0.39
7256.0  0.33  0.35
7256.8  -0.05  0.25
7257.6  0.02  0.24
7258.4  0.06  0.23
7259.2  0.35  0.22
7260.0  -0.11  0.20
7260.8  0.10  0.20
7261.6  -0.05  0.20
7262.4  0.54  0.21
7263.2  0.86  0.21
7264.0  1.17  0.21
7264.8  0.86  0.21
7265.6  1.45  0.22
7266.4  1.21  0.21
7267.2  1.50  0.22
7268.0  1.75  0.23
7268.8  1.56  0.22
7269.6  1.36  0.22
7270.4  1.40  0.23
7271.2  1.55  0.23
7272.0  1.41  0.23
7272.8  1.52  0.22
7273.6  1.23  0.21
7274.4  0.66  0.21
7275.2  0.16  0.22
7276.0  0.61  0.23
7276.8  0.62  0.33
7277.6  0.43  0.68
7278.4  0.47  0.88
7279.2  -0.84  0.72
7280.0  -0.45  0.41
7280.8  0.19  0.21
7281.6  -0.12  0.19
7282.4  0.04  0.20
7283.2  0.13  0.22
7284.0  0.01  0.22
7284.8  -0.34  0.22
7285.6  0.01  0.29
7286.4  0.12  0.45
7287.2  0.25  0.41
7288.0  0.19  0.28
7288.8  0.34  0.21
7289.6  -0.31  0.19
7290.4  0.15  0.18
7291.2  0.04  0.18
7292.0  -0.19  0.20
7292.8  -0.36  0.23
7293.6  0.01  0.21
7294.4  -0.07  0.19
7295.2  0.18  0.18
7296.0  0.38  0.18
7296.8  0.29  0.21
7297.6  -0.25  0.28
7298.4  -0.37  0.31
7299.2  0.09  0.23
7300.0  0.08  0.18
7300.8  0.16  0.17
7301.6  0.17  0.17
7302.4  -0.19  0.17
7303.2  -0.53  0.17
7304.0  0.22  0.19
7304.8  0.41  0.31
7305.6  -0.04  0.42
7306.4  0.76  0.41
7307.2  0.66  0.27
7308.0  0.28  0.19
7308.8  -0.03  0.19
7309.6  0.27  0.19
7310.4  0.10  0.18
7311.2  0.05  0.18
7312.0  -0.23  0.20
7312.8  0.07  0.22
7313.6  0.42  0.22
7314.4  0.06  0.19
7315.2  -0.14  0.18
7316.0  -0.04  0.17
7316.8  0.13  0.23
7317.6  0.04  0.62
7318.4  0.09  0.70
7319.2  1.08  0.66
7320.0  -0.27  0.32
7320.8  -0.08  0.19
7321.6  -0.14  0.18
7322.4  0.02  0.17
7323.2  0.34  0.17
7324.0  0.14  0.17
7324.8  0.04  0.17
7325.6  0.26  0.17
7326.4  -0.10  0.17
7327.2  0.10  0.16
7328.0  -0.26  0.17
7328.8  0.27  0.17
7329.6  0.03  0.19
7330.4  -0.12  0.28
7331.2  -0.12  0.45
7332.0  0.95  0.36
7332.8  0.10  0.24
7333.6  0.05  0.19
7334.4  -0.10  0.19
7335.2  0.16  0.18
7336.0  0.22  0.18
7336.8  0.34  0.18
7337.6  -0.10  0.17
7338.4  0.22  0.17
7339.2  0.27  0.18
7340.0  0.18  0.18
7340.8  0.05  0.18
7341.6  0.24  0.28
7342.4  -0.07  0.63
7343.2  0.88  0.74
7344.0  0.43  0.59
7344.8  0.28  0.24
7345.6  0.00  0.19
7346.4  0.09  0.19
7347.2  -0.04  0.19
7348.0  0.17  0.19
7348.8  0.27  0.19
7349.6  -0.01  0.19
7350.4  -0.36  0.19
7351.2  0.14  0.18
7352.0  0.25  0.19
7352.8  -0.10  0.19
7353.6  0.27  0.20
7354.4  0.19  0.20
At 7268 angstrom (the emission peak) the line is [O II]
